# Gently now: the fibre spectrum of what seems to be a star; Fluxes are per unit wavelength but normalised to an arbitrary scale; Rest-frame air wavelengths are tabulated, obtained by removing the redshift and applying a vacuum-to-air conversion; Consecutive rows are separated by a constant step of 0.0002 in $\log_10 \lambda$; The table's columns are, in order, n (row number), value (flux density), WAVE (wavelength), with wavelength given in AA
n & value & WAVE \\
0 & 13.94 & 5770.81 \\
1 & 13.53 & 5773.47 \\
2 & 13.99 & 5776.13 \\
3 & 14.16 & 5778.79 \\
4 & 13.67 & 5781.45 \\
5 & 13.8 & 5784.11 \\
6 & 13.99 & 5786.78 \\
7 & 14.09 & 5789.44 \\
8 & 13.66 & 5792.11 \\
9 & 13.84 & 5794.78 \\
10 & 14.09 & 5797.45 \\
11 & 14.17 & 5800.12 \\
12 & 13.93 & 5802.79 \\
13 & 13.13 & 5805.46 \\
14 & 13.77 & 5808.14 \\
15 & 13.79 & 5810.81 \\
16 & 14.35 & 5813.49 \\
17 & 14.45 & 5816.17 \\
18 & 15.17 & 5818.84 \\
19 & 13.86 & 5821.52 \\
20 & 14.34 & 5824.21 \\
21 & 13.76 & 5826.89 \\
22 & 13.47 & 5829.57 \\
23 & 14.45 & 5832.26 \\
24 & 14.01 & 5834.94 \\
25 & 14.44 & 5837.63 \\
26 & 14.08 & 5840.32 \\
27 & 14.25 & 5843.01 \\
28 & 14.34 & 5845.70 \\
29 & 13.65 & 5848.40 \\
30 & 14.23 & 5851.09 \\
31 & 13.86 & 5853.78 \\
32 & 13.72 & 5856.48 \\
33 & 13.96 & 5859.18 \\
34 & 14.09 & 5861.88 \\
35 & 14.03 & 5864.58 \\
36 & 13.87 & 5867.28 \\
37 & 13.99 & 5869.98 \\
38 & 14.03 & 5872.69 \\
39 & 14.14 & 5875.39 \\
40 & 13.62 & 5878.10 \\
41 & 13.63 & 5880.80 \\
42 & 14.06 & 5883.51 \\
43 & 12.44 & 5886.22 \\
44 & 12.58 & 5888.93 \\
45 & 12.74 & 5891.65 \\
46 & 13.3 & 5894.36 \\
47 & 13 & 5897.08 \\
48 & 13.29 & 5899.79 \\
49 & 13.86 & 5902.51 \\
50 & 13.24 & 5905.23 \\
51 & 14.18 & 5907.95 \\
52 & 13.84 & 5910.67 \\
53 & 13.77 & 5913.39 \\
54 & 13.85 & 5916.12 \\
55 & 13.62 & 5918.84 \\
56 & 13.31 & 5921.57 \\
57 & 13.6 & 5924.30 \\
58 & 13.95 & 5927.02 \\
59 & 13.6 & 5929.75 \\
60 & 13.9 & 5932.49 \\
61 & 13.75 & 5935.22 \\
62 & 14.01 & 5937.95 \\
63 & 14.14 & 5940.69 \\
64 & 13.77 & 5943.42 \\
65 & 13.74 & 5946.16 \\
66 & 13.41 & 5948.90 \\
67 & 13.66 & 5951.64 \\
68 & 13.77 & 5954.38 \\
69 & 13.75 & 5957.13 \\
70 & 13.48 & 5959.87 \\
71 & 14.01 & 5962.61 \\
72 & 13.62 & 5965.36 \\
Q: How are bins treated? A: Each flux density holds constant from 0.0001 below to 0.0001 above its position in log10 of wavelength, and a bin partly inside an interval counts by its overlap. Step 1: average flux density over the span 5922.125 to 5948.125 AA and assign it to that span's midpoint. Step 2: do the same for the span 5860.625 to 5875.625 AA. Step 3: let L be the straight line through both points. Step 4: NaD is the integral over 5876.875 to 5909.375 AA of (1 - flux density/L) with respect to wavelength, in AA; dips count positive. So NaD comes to 1.42 AA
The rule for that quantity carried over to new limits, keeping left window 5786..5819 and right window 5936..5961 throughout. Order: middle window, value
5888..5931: 1.01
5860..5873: -0.10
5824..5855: -0.29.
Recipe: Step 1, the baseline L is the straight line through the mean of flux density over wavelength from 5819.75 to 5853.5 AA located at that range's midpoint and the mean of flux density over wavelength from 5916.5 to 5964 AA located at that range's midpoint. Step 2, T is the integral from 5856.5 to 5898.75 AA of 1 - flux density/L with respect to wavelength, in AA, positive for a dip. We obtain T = 1.1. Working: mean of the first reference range 14.1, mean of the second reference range 13.7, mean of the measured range 13.6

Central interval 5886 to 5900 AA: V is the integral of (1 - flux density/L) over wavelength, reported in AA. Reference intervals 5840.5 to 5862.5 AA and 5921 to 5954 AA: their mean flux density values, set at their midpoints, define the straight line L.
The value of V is 1.0 AA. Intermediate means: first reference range 14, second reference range 13.7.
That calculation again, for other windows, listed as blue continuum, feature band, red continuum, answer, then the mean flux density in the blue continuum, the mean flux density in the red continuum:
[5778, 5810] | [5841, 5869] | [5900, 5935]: -0.44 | 13.9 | 13.7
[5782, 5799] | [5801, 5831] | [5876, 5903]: -0.59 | 13.9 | 13.3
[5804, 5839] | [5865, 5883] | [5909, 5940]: 0.02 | 14.1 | 13.8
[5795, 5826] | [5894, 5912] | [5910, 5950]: 0.37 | 14.1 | 13.8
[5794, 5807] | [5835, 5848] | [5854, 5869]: -0.29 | 13.8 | 13.9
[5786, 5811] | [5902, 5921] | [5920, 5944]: 0.07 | 13.8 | 13.8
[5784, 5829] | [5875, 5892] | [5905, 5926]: 0.61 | 14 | 13.7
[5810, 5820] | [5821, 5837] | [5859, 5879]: 0.37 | 14.5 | 14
